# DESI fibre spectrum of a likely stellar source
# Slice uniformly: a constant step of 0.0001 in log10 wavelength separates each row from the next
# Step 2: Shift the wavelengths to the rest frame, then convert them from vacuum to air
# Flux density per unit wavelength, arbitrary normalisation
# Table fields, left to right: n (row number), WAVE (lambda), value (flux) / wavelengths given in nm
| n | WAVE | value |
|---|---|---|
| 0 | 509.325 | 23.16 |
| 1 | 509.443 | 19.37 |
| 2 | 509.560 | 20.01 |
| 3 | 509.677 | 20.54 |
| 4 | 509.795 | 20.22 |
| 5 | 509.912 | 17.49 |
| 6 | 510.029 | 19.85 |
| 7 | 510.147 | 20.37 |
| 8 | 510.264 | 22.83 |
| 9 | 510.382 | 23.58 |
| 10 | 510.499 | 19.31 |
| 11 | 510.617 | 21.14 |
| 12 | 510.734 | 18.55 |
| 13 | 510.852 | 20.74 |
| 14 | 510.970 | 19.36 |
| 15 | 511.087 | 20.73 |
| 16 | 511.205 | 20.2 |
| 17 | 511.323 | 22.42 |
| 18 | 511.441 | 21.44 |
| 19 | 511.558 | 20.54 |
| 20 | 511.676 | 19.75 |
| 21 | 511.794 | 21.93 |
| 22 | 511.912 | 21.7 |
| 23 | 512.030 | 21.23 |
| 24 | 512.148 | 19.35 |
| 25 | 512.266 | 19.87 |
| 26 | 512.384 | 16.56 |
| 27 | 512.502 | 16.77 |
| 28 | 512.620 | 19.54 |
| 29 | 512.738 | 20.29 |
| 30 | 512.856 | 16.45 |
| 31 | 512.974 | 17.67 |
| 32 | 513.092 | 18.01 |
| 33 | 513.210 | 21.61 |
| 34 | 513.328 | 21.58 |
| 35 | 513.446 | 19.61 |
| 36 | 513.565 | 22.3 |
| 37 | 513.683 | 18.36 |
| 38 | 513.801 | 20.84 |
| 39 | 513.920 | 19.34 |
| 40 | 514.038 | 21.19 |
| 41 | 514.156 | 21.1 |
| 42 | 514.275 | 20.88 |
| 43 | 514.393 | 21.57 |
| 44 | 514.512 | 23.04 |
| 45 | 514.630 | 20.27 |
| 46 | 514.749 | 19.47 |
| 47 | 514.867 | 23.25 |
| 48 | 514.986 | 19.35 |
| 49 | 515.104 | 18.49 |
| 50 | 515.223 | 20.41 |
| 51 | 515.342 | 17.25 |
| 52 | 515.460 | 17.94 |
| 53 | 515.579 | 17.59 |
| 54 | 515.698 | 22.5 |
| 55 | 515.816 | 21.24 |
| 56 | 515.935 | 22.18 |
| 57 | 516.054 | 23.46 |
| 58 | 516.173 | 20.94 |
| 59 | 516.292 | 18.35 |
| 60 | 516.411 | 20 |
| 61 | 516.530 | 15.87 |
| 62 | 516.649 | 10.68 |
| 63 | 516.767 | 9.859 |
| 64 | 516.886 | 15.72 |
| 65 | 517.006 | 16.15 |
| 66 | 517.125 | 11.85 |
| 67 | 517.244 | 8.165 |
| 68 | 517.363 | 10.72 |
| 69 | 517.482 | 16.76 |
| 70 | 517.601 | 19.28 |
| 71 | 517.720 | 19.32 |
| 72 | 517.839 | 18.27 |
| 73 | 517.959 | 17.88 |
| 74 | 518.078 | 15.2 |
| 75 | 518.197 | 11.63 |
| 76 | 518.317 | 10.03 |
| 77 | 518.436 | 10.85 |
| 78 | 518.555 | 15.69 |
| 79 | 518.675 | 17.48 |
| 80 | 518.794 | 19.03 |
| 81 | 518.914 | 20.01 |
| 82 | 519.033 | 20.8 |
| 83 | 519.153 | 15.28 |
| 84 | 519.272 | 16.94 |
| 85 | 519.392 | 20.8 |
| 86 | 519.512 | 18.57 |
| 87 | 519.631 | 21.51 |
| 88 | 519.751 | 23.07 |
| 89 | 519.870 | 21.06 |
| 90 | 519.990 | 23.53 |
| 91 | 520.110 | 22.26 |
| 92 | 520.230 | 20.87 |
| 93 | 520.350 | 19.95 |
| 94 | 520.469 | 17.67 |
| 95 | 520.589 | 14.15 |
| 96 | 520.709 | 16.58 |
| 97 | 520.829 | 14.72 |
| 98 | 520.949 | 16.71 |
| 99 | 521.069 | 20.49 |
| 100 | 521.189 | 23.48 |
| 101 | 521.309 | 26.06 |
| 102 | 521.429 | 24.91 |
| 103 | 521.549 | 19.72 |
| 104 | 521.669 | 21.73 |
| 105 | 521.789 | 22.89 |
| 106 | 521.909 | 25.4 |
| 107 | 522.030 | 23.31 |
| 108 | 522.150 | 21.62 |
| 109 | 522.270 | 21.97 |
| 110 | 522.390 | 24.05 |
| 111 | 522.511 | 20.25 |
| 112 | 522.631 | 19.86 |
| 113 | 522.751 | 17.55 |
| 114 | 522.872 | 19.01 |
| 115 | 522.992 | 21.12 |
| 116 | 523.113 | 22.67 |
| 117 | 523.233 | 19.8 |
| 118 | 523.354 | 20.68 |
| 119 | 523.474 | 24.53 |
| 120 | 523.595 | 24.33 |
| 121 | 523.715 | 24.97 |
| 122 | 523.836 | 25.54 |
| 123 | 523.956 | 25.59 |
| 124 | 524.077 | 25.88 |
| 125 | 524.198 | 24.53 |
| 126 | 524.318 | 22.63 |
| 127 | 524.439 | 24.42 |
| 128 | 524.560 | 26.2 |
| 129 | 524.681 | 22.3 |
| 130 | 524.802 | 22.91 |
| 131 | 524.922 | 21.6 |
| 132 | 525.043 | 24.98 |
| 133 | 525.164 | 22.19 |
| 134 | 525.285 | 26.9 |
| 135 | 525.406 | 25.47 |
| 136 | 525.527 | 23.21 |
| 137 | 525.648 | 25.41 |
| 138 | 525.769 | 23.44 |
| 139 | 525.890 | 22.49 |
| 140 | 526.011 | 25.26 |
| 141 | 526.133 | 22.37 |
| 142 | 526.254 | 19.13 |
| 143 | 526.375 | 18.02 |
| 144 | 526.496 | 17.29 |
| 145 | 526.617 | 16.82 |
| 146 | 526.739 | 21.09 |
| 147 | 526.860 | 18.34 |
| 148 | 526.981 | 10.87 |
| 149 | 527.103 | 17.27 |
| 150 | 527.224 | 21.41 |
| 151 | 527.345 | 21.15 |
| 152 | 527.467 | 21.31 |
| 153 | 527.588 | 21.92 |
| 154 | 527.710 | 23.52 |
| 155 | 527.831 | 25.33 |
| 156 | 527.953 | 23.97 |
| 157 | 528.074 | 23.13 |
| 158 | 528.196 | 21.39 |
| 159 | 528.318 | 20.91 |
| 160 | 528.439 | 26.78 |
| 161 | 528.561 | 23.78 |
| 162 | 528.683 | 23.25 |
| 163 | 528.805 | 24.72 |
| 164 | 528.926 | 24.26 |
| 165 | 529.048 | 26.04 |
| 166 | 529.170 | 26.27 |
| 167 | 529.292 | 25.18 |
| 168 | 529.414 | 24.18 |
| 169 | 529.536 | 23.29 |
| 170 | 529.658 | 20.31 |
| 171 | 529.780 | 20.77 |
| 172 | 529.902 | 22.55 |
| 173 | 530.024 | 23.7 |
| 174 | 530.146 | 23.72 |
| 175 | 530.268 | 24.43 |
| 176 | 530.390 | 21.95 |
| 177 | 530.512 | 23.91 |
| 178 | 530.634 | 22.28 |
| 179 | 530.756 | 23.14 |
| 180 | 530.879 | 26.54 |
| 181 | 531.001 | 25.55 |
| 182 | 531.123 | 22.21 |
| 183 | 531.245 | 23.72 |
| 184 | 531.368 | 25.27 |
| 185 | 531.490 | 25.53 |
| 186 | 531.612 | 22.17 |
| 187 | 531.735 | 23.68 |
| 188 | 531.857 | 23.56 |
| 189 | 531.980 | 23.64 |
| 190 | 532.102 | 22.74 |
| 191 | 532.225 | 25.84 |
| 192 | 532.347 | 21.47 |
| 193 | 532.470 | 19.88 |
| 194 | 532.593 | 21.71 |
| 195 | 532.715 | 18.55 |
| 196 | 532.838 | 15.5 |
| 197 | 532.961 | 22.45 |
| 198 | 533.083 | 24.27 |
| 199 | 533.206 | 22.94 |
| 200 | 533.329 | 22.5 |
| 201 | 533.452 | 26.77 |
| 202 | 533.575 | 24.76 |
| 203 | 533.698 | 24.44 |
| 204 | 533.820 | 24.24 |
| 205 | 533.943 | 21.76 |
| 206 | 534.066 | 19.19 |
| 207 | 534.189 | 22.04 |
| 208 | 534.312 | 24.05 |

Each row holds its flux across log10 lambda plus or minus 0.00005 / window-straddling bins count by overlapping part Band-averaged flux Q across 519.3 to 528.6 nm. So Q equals 21.8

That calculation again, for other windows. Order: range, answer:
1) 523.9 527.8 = 22.1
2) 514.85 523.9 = 19.1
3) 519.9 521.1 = 18.7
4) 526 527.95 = 20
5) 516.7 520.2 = 16.8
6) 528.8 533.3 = 23.2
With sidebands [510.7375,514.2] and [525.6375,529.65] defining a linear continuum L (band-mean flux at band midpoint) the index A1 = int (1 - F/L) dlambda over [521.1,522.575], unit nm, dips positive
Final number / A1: -0.11 nm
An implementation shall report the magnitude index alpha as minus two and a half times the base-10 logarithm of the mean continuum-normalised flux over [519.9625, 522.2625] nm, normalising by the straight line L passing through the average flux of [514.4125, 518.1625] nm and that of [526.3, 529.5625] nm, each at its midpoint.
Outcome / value -0.07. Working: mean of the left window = 17.8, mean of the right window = 21.9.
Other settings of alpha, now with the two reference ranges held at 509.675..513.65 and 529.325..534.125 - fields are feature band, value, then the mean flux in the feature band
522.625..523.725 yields 0.02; 21.4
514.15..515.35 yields 0.00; 20.6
